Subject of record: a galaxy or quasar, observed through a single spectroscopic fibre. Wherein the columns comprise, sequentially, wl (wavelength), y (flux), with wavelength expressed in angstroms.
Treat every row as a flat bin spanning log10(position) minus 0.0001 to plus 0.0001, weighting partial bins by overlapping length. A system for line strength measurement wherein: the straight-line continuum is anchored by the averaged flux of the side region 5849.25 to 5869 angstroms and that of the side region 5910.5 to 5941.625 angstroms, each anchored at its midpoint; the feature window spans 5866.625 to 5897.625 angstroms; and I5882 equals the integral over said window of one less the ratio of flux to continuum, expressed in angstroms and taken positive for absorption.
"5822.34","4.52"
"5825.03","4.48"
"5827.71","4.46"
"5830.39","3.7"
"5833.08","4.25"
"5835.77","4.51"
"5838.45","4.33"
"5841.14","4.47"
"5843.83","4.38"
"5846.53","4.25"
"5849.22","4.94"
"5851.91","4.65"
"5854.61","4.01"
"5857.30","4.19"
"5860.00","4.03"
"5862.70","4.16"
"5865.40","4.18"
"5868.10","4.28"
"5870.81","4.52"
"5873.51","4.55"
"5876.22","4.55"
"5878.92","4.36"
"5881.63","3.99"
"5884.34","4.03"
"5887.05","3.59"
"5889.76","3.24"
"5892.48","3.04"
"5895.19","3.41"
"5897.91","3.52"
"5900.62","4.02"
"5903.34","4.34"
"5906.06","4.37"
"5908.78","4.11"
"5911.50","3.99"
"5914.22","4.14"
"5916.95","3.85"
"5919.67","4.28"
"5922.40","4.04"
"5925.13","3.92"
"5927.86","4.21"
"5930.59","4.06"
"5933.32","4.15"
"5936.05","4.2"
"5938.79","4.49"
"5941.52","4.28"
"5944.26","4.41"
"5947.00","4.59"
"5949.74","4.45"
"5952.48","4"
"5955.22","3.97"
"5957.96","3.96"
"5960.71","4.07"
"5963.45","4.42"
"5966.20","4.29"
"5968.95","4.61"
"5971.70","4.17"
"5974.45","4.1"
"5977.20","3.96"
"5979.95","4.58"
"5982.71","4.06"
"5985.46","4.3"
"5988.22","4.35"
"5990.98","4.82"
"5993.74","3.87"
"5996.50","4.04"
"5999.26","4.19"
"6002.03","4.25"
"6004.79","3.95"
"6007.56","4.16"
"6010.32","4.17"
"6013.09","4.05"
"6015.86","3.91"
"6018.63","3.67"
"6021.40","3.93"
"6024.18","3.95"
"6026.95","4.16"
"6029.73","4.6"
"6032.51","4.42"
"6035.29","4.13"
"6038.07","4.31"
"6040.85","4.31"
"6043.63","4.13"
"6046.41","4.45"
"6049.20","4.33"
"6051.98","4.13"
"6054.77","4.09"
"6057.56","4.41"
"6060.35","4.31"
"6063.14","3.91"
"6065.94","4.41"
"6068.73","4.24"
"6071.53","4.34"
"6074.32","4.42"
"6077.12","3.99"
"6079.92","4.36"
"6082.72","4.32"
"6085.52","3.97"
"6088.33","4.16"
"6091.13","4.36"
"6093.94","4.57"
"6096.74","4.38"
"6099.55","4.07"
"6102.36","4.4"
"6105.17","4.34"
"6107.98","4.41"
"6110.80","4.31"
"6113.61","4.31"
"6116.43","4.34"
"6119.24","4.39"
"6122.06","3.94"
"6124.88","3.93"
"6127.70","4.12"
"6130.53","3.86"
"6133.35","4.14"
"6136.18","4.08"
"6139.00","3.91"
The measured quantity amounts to 2.0 angstroms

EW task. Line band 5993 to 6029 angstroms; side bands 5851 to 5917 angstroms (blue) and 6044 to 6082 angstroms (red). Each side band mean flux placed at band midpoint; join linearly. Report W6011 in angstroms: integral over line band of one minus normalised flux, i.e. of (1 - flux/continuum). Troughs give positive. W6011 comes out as 1.4 angstroms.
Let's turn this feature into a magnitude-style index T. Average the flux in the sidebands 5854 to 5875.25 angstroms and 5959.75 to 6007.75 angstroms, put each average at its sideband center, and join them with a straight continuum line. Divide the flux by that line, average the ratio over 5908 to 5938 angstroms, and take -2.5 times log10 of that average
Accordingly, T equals 0.04 mag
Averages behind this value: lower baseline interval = 4.25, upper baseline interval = 4.24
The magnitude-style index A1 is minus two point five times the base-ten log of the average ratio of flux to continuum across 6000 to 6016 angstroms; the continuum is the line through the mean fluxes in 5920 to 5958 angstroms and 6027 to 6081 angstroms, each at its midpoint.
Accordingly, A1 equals 0.04 mag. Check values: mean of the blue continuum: 4.21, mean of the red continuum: 4.27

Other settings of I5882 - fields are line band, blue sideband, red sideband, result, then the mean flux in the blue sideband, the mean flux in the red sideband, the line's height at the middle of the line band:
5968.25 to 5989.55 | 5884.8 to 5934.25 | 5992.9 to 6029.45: -1.4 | 3.91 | 4.04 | 4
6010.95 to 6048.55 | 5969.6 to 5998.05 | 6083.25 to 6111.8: 0.9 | 4.24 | 4.3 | 4.26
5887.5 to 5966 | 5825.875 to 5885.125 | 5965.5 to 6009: 3.9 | 4.31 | 4.23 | 4.27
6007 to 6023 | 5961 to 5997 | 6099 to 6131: 1.1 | 4.27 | 4.21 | 4.26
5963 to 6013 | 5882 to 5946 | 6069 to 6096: -1.4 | 3.99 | 4.28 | 4.12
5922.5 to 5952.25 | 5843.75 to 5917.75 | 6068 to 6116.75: -0.8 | 4.09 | 4.29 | 4.15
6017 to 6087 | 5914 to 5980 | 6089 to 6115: 1.4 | 4.2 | 4.35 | 4.3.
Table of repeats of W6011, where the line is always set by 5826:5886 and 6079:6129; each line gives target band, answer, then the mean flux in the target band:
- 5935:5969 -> 0.10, 4.28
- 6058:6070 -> 0.10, 4.23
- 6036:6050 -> -0.08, 4.3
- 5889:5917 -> 3.03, 3.83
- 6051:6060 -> 0.09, 4.22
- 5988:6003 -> 0.12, 4.24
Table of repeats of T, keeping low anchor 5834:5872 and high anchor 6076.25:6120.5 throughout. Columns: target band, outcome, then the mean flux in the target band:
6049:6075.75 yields 0.012 mag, 4.26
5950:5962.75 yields 0.068 mag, 4.06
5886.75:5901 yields 0.257 mag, 3.42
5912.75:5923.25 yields 0.066 mag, 4.08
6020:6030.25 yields 0.049 mag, 4.12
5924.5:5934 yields 0.061 mag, 4.09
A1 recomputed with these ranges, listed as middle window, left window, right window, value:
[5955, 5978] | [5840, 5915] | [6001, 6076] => -0.01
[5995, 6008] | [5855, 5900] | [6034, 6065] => 0.01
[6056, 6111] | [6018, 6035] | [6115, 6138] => -0.04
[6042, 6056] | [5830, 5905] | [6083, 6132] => -0.01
